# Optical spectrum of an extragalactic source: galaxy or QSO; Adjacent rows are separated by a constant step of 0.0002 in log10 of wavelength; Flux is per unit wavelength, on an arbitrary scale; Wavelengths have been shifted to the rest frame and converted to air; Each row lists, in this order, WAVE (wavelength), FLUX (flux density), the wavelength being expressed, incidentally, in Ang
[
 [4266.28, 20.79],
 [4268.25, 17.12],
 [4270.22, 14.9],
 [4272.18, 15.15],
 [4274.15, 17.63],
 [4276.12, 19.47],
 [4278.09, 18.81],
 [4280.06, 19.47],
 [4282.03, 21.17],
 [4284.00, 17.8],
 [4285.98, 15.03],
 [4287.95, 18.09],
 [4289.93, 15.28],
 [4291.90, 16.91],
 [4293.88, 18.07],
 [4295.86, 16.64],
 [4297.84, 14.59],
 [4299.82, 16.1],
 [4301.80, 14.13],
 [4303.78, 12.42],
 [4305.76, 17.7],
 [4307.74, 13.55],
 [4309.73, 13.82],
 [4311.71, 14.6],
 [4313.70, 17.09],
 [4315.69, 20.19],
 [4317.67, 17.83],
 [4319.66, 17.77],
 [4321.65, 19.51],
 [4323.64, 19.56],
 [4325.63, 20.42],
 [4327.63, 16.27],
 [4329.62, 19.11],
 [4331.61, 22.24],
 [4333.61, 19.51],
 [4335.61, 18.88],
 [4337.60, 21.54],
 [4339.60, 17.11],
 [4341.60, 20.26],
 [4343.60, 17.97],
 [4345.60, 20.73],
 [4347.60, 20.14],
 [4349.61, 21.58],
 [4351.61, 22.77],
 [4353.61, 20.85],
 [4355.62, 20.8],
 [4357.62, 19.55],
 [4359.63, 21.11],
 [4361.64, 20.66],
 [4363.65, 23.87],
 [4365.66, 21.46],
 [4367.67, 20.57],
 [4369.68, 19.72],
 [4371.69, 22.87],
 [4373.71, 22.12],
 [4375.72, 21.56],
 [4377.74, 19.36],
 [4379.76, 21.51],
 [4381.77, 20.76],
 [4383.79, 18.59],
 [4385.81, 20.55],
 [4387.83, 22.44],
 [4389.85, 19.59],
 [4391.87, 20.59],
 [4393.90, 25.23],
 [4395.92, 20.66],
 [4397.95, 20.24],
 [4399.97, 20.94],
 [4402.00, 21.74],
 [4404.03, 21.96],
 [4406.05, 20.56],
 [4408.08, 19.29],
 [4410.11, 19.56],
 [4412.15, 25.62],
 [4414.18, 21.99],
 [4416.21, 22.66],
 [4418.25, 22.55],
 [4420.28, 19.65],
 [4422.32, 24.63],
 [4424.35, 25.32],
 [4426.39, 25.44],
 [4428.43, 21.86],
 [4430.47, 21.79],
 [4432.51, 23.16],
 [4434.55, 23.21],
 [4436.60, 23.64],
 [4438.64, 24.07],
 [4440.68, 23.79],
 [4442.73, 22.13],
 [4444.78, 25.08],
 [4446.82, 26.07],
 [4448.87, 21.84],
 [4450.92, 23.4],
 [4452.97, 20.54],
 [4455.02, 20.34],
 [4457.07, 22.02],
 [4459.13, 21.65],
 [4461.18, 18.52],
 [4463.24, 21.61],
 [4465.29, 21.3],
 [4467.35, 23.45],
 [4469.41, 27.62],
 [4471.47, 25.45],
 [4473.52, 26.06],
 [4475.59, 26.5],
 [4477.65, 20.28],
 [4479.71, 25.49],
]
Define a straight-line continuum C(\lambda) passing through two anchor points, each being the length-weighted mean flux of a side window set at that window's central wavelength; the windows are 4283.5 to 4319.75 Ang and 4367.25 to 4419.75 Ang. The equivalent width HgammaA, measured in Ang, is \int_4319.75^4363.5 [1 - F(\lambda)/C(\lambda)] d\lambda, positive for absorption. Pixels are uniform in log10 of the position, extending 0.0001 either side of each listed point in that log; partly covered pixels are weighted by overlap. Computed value -4.0 Ang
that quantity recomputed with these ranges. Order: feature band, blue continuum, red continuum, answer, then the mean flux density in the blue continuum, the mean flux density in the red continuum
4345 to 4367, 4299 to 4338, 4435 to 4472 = -2.5 Ang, 17.6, 22.9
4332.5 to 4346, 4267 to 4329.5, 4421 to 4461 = -0.5 Ang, 17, 23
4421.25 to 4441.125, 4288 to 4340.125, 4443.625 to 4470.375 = -1.9 Ang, 17.4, 22.6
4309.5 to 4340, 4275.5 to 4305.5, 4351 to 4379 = 0.5 Ang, 16.9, 21.2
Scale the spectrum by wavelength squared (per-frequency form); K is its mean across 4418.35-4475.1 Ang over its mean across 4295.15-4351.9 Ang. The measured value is 1.36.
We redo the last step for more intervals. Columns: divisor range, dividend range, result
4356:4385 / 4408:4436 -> 1.11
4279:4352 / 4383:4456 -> 1.30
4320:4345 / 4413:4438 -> 1.24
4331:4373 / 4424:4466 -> 1.14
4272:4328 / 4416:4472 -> 1.43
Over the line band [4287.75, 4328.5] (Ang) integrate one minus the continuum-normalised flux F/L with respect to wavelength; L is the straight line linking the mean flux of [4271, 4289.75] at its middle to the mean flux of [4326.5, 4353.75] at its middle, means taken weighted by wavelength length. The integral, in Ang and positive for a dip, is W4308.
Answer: 4.7 Ang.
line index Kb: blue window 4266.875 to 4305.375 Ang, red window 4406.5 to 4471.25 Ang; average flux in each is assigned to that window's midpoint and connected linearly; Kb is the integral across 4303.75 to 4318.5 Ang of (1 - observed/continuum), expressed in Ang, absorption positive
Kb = 1.4 Ang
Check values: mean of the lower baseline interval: 16.8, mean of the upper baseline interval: 22.7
